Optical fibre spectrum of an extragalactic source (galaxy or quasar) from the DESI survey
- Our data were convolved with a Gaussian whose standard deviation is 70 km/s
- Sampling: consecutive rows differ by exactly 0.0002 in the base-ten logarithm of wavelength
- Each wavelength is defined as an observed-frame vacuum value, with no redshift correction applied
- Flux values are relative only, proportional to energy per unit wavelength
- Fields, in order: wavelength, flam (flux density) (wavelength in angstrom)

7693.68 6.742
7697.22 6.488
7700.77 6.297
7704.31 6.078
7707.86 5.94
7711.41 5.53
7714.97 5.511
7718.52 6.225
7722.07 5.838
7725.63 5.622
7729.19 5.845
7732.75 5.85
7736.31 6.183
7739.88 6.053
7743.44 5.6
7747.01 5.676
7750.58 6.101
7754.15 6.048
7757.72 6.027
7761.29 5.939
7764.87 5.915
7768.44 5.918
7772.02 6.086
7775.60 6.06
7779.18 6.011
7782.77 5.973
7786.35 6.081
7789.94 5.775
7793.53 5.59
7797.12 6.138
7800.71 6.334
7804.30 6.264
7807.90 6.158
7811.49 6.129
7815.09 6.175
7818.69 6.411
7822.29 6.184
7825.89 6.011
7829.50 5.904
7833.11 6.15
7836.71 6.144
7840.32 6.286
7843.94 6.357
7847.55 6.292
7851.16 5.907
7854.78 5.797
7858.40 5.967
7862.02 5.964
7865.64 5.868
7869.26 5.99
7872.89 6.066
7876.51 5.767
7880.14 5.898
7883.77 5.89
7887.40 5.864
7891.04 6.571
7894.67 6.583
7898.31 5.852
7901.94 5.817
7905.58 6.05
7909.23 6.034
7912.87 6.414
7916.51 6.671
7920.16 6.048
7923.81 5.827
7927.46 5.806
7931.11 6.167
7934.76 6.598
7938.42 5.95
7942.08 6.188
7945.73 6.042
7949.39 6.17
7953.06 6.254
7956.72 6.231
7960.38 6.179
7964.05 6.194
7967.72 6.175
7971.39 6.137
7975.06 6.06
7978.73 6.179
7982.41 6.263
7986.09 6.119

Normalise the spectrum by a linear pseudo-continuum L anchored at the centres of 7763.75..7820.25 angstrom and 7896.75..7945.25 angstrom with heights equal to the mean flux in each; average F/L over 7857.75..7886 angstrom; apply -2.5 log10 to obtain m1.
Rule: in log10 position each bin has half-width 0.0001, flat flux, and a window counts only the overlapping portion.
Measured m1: 0.03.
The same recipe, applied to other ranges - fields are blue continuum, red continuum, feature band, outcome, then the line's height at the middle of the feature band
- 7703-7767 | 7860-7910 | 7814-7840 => -0.03 mag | 5.97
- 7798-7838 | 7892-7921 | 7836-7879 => 0.03 mag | 6.18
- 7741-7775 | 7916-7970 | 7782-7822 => -0.02 mag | 5.98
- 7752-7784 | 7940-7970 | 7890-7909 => 0.00 mag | 6.12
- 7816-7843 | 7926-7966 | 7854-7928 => 0.02 mag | 6.16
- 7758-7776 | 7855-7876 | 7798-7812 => -0.05 mag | 5.97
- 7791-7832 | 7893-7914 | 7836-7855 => -0.01 mag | 6.11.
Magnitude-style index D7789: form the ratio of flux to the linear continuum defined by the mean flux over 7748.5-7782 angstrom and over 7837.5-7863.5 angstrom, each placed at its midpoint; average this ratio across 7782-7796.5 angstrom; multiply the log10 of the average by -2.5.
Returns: 0.03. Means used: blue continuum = 6.01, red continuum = 6.08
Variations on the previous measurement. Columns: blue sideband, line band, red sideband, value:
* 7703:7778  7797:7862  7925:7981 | -0.02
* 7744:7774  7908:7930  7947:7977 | 0.00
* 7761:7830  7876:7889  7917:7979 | 0.04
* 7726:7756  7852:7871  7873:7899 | 0.02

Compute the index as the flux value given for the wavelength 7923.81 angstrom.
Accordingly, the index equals 5.827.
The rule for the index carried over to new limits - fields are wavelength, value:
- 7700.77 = 6.297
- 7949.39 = 6.17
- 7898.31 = 5.852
